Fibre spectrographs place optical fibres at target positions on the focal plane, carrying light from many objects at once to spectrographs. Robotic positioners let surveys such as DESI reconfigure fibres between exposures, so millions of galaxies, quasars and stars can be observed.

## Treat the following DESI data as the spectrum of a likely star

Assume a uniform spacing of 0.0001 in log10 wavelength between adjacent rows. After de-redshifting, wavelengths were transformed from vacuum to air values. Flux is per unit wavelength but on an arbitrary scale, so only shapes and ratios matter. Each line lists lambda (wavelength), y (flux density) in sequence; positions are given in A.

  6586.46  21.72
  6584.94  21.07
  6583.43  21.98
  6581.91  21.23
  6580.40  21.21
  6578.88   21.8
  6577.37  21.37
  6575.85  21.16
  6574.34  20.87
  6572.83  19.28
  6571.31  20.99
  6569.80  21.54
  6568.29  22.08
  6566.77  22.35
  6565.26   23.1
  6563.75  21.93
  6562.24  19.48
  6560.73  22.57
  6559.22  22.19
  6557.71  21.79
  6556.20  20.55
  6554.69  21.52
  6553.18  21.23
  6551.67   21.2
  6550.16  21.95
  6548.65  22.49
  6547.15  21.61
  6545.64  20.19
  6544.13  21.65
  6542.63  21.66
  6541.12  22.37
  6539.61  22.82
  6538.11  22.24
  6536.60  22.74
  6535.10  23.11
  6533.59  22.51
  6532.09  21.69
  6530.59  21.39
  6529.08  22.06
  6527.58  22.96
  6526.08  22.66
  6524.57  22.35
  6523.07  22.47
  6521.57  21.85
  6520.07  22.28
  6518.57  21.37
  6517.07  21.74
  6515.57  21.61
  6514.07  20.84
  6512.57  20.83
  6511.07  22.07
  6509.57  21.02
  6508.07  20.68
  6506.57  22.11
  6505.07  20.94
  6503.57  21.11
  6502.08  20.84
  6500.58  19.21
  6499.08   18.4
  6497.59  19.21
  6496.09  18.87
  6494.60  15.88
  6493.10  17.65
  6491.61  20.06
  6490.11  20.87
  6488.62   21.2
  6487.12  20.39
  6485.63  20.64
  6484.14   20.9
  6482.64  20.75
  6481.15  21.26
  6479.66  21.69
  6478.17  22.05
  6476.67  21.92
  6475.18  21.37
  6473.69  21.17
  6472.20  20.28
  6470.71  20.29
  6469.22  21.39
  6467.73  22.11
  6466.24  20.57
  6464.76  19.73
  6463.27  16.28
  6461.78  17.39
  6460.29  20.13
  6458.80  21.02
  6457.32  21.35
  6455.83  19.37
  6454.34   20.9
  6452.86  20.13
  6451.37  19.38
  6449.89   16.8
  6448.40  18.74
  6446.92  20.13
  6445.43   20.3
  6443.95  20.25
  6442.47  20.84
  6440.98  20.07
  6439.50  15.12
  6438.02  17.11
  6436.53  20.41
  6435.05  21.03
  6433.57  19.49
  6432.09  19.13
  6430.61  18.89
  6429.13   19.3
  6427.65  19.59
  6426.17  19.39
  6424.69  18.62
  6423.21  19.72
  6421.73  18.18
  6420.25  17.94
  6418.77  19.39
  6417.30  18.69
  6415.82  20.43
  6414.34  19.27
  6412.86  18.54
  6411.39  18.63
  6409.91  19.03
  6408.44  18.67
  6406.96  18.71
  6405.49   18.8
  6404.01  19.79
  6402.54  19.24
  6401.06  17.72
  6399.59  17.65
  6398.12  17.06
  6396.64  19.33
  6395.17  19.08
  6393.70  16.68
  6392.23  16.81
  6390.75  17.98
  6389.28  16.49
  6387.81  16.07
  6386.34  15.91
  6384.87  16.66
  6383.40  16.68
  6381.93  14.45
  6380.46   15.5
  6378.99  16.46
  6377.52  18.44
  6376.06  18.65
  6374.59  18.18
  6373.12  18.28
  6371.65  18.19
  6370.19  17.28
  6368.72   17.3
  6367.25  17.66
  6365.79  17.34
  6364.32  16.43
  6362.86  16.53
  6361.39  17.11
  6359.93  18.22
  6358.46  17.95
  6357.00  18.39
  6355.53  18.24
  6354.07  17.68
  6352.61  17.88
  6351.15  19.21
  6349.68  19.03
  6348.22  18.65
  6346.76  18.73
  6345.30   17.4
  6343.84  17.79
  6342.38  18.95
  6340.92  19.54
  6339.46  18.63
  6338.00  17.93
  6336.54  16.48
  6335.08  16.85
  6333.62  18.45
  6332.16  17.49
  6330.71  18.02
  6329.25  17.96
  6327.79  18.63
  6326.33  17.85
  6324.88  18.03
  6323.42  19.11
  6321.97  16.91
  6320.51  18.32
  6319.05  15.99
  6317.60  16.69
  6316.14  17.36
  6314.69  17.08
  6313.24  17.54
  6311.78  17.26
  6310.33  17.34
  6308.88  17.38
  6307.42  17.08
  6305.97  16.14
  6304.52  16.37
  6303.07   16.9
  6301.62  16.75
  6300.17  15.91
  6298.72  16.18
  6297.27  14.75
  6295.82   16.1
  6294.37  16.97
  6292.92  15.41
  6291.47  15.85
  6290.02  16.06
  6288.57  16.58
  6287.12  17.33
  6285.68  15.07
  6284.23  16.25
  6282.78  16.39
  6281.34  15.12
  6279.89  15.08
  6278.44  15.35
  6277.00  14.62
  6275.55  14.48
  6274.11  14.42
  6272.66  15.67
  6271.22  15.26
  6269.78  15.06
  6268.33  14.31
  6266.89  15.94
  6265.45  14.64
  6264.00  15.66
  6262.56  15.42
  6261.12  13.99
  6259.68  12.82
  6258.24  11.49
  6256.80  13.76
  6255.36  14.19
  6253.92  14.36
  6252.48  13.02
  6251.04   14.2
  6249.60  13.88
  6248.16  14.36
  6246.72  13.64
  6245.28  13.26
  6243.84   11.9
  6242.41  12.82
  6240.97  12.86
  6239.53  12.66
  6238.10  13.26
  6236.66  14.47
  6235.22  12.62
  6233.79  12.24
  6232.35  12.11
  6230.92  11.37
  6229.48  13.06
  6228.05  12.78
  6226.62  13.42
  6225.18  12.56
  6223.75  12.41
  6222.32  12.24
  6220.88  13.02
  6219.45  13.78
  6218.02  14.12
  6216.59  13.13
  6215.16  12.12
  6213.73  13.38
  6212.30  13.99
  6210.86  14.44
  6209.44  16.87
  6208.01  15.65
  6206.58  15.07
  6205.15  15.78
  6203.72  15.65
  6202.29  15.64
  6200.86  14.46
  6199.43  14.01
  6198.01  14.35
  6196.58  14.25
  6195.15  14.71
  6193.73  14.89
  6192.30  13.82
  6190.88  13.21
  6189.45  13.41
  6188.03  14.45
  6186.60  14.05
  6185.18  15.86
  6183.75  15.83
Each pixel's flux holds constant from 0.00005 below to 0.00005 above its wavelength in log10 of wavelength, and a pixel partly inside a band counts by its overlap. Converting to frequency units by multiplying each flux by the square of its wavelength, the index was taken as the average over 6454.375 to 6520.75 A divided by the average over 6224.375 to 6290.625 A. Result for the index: 1.6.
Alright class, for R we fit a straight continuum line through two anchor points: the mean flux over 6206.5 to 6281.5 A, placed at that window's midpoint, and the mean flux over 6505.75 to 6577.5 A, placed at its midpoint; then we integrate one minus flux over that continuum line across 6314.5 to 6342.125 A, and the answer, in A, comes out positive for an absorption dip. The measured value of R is -3.00 A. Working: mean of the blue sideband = 13.8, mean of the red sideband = 21.7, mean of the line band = 17.8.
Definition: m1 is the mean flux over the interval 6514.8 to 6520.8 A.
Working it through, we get 21.8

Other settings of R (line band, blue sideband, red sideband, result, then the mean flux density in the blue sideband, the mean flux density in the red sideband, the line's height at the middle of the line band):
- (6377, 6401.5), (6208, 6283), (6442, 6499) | 1.15 A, 13.8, 20.1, 17.8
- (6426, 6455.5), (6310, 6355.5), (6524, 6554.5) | 1.05 A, 17.9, 22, 20.1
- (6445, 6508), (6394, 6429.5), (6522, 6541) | 1.93 A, 18.8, 22.4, 20.8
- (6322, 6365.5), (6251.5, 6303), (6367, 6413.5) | -3.58 A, 15.2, 17.7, 16.7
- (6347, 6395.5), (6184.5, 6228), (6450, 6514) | 1.00 A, 14.1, 20.3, 17.8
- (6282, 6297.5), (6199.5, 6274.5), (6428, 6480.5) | -0.82 A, 13.8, 19.9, 15.3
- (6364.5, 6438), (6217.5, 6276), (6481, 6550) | -0.97 A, 13.6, 21.2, 18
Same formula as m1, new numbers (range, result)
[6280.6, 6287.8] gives 16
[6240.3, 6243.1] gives 12.8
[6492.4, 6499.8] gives 18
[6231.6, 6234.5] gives 12.2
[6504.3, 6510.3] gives 21.2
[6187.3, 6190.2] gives 13.9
